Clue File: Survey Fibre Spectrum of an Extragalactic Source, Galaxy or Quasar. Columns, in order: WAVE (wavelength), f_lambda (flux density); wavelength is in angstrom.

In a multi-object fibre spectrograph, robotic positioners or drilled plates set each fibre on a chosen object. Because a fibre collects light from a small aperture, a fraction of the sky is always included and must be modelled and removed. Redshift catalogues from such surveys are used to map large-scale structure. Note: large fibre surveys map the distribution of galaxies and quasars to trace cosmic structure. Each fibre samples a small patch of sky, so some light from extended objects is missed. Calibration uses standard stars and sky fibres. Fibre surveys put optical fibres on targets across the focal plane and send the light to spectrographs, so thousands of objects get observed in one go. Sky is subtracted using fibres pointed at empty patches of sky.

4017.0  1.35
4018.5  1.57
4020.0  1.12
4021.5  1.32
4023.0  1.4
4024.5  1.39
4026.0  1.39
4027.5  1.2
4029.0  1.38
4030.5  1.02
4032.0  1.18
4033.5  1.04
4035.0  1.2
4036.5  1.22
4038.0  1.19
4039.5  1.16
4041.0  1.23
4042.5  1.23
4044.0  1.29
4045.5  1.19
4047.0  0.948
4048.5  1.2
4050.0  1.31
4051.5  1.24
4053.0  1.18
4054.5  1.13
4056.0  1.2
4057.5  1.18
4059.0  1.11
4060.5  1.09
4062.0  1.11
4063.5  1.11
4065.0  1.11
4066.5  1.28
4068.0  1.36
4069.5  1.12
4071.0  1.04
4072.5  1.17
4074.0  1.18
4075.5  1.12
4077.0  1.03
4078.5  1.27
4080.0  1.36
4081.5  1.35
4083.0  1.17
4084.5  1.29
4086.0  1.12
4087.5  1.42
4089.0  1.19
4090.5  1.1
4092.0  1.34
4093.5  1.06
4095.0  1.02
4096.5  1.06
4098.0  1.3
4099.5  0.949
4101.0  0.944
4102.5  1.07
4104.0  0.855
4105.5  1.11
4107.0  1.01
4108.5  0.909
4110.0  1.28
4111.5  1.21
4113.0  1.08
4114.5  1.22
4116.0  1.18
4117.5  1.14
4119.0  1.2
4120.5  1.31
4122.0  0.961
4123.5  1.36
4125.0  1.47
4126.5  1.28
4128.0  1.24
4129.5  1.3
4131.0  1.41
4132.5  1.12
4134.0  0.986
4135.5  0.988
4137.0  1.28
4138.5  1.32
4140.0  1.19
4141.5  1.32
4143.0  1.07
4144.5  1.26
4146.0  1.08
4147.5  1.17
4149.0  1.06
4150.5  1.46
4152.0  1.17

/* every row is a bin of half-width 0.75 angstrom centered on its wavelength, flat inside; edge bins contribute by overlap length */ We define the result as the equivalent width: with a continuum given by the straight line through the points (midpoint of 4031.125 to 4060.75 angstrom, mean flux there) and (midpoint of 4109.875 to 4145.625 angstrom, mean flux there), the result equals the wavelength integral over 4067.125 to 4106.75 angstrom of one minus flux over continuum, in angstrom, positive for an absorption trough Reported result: 1.4 angstrom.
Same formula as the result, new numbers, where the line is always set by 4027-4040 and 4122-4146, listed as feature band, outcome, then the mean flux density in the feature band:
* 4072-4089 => -0.35 angstrom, 1.22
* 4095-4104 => 1.23 angstrom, 1.04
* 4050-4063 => 0.27 angstrom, 1.16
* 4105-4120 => 0.97 angstrom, 1.14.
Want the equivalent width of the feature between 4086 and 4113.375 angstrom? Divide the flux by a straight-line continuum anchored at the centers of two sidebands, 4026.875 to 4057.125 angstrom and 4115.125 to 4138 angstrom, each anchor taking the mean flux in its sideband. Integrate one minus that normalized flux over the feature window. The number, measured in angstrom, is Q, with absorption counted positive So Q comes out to 2.3 angstrom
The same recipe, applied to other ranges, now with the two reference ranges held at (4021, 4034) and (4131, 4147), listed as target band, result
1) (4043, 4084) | 1.72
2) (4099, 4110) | 1.84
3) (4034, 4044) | 0.35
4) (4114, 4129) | -0.64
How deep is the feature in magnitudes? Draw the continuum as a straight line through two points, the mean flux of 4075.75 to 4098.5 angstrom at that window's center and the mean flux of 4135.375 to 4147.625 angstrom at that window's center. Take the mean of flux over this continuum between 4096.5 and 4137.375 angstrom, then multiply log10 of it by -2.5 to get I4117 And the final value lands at 0.04 mag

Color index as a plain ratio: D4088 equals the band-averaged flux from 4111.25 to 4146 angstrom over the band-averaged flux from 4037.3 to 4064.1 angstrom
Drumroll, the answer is 1.0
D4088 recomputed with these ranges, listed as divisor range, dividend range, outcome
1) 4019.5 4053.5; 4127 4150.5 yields 0.98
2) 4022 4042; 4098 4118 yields 0.88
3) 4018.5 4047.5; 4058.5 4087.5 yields 0.97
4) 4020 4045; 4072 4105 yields 0.93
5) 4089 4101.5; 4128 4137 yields 1.07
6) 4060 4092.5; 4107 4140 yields 1.00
